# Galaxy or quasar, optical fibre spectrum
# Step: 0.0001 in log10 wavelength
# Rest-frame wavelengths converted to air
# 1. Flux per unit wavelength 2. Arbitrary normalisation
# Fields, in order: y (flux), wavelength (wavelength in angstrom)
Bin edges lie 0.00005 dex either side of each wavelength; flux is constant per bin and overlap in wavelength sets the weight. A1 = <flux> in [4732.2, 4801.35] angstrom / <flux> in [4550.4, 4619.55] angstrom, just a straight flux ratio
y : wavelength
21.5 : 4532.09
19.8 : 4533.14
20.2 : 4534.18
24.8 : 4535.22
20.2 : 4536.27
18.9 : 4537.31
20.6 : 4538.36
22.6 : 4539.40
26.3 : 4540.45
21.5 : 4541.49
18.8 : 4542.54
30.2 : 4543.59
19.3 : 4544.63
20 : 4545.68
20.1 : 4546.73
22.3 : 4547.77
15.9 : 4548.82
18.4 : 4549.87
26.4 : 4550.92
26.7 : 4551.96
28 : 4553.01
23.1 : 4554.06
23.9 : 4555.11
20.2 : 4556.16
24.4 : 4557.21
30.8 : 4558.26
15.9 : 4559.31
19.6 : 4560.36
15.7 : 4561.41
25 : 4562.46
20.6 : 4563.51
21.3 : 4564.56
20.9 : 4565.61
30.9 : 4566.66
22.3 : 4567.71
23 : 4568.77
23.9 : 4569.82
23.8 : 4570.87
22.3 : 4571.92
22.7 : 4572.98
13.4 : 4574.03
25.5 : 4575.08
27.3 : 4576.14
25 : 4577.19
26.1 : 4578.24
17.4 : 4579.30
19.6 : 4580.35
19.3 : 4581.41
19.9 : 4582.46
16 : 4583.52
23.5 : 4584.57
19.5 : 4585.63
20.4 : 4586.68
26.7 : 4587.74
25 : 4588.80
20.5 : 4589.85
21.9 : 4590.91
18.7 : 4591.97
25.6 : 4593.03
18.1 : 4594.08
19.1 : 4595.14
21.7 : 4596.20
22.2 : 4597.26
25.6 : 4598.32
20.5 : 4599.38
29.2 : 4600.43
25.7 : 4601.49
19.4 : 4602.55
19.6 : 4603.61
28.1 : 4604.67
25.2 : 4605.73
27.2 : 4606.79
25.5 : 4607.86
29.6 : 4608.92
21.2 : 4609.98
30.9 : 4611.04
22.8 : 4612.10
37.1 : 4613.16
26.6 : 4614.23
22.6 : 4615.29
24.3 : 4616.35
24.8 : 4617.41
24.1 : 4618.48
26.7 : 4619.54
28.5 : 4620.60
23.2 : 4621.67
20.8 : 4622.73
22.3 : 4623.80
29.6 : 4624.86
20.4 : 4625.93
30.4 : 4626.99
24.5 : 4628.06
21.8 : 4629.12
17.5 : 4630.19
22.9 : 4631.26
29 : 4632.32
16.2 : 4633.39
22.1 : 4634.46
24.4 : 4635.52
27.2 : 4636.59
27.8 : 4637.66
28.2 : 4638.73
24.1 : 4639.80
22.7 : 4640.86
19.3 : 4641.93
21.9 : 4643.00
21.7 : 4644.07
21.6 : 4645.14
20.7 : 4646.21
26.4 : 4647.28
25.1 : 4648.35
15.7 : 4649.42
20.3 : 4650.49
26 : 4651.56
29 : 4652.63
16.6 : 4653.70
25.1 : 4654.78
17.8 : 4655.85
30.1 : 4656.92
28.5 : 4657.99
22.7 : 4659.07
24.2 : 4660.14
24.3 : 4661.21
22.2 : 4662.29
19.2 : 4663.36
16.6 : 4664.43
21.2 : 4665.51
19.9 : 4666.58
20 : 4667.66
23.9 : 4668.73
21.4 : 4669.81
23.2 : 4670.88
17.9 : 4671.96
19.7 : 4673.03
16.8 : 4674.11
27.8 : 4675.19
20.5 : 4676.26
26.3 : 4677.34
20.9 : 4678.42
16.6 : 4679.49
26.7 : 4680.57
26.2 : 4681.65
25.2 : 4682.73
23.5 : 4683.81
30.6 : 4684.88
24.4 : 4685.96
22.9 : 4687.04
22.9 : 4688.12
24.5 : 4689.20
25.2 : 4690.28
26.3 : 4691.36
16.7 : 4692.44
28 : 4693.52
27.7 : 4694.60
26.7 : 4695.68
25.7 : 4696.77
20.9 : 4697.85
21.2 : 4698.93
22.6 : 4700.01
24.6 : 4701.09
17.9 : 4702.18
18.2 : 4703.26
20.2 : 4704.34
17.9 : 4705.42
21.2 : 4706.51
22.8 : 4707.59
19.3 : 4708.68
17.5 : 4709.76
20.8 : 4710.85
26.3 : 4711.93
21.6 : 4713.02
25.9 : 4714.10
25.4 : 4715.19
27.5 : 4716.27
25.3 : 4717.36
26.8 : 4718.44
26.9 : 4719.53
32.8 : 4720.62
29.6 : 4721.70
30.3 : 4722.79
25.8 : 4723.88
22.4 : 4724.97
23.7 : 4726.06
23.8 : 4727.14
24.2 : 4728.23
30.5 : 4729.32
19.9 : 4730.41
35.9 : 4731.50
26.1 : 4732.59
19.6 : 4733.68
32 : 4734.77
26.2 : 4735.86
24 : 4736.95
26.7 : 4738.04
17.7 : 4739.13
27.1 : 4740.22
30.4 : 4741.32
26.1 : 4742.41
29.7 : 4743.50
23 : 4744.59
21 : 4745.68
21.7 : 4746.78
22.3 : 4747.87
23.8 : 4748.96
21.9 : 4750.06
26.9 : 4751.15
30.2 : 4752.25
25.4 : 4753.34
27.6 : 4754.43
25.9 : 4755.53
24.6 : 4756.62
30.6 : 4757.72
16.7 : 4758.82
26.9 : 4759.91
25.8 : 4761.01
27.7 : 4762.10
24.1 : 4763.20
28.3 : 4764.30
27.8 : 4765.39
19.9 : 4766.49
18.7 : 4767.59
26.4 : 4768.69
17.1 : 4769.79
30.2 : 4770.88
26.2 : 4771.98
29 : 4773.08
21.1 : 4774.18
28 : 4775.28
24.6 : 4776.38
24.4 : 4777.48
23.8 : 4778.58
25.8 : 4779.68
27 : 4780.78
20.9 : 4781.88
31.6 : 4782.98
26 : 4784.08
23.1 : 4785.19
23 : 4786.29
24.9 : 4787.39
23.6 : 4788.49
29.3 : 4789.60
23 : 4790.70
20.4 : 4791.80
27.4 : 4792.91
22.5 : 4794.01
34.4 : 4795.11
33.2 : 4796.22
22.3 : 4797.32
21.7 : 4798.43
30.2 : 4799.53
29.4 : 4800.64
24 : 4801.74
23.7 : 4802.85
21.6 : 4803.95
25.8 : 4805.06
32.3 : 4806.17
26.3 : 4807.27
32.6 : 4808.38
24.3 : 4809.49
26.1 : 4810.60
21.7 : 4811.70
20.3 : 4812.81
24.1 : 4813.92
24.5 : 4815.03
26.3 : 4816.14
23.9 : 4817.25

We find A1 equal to 1.1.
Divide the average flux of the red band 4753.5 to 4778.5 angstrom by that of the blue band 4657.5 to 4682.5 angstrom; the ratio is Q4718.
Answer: 1.1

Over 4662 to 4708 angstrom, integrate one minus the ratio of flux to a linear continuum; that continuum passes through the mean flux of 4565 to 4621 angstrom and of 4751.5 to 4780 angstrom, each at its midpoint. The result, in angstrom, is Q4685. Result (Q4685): 3.8 angstrom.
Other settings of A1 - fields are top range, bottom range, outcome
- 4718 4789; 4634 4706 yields 1.11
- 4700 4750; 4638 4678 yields 1.09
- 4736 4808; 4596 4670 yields 1.07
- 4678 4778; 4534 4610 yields 1.09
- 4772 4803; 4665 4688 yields 1.13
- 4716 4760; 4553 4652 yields 1.11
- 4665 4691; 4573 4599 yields 1.06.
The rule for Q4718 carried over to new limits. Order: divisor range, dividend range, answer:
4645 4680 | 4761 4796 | 1.14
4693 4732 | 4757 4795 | 1.03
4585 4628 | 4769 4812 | 1.06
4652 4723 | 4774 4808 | 1.11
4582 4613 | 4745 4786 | 1.07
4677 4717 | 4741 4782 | 1.08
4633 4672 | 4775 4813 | 1.14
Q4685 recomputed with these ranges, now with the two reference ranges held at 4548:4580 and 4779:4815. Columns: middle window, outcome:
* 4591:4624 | -1.67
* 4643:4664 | 0.77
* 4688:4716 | 2.05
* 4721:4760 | -0.99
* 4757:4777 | 0.27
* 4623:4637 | -0.07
